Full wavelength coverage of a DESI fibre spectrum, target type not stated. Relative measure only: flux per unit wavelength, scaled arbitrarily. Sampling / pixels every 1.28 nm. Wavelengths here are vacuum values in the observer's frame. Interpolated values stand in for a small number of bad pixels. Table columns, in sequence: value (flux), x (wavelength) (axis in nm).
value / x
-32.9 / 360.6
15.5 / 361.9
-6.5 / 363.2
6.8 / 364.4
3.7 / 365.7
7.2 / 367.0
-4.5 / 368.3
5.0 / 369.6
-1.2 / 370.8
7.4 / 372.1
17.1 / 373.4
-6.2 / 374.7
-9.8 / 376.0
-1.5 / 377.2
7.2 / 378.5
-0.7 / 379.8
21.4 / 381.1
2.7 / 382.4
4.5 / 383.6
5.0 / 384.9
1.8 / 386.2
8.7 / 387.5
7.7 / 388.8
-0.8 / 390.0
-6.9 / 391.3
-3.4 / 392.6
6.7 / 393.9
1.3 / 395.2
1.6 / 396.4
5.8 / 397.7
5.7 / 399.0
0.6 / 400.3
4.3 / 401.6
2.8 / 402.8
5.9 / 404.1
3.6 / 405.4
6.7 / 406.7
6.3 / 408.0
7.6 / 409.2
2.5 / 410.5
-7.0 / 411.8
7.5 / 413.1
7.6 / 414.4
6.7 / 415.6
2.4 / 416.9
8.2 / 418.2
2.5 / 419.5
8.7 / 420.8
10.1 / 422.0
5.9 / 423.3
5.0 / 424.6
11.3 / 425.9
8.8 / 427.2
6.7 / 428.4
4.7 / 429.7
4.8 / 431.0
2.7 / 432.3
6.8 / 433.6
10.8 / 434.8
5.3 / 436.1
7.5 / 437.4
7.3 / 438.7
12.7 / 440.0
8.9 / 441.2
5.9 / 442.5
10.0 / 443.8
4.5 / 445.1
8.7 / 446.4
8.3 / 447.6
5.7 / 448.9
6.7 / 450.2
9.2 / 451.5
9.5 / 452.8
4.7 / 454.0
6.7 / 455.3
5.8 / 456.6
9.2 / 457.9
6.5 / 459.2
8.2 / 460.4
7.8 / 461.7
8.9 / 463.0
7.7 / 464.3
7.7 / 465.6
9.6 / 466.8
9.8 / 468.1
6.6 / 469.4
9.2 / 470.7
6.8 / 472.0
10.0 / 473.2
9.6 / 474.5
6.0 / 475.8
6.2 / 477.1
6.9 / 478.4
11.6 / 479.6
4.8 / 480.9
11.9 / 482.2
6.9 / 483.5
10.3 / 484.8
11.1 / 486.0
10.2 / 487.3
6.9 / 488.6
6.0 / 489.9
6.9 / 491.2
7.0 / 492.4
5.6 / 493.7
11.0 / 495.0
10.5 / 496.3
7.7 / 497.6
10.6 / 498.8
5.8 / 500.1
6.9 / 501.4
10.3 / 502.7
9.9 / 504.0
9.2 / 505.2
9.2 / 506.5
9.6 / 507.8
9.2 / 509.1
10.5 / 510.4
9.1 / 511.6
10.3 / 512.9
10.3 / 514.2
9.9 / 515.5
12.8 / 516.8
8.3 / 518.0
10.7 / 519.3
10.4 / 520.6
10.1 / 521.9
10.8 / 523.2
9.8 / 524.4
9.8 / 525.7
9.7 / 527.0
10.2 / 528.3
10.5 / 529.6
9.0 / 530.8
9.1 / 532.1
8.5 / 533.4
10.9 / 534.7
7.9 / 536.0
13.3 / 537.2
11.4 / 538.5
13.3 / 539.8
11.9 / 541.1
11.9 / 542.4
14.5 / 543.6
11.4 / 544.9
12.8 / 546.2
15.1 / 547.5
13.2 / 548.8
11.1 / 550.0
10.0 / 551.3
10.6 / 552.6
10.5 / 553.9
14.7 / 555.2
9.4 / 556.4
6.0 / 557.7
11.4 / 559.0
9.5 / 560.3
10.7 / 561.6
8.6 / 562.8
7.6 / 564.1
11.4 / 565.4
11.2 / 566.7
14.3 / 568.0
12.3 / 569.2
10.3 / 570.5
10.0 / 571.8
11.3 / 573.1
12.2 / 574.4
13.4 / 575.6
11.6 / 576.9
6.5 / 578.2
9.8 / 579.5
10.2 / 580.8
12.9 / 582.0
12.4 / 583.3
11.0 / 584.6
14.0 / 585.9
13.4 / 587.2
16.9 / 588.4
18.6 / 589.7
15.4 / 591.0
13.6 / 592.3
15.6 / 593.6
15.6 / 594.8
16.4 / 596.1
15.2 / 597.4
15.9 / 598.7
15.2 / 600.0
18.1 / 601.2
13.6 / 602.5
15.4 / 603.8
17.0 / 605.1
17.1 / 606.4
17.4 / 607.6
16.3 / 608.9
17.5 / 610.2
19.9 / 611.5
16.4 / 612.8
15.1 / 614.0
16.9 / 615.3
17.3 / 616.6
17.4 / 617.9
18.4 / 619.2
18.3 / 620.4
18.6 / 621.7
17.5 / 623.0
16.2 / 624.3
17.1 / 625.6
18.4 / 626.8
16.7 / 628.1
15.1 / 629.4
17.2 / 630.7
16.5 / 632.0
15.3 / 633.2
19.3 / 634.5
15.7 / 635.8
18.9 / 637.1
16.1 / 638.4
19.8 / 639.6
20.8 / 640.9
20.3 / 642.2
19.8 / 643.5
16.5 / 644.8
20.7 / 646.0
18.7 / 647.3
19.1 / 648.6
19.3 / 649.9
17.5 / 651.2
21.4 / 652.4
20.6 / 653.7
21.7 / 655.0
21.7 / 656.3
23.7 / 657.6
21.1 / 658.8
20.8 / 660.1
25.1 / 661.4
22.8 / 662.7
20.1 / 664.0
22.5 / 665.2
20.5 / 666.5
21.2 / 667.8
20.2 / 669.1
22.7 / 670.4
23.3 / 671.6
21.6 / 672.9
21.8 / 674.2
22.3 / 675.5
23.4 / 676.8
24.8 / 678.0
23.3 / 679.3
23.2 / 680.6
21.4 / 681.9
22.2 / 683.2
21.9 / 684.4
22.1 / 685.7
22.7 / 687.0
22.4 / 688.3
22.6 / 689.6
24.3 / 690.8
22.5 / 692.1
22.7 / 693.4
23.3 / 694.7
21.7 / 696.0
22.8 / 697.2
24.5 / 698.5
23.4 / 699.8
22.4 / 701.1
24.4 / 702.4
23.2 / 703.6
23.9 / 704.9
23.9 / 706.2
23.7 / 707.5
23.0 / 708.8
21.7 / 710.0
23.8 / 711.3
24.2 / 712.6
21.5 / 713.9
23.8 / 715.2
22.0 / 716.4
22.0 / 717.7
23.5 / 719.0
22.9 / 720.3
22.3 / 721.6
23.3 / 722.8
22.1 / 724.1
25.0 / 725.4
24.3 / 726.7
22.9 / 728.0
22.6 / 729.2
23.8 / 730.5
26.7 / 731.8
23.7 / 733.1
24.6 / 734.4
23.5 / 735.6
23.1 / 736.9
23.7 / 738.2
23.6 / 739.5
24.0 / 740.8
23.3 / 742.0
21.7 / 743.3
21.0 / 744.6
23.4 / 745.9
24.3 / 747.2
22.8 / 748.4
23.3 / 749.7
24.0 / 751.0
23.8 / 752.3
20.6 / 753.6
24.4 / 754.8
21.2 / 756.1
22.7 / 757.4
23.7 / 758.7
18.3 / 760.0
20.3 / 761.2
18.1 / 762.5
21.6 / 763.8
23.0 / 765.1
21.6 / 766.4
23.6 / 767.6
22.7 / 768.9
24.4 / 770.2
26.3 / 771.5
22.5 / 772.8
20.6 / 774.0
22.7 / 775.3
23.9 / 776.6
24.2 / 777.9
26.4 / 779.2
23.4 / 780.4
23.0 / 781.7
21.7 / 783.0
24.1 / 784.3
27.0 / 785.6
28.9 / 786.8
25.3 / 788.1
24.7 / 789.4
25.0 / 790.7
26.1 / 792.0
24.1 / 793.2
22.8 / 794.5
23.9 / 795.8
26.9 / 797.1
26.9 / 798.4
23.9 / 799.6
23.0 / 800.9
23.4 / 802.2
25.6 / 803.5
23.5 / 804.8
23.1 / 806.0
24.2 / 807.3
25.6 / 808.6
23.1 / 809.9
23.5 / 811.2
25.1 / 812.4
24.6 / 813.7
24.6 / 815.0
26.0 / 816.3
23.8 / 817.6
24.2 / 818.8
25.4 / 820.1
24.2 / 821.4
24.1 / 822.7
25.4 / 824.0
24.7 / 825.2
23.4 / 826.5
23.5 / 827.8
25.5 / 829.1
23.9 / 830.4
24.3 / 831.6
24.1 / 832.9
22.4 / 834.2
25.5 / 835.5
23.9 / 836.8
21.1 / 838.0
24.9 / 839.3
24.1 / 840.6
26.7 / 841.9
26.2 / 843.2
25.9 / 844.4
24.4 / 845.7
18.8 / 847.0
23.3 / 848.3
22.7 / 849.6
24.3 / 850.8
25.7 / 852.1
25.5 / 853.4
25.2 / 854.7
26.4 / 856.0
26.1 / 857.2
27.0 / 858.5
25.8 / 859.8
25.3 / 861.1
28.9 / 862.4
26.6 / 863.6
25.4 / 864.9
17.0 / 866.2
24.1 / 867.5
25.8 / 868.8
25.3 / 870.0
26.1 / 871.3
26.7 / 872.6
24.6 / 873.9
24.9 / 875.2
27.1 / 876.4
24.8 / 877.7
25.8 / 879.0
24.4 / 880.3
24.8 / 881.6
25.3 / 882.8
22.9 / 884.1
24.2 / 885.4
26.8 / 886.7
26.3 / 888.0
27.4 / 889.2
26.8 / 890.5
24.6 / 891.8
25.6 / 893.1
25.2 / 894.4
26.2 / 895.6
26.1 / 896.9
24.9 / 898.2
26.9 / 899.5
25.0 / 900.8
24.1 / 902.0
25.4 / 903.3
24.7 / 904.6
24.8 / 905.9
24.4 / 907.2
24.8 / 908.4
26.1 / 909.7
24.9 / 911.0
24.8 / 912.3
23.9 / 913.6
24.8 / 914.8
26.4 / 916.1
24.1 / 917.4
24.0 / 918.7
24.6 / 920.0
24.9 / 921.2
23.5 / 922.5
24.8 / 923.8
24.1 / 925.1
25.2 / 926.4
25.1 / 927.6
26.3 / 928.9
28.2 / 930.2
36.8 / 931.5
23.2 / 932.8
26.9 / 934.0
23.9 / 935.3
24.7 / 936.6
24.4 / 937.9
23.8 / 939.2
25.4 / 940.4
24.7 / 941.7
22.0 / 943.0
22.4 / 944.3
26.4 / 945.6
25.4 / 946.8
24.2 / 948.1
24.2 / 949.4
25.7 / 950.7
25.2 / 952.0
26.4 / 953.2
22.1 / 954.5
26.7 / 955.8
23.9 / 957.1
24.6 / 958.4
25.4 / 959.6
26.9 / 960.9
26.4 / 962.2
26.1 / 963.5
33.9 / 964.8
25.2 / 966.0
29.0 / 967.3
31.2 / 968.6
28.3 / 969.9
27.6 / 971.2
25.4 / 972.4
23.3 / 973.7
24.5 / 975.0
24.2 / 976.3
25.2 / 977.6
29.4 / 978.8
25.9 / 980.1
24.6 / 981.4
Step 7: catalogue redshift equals 0.470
